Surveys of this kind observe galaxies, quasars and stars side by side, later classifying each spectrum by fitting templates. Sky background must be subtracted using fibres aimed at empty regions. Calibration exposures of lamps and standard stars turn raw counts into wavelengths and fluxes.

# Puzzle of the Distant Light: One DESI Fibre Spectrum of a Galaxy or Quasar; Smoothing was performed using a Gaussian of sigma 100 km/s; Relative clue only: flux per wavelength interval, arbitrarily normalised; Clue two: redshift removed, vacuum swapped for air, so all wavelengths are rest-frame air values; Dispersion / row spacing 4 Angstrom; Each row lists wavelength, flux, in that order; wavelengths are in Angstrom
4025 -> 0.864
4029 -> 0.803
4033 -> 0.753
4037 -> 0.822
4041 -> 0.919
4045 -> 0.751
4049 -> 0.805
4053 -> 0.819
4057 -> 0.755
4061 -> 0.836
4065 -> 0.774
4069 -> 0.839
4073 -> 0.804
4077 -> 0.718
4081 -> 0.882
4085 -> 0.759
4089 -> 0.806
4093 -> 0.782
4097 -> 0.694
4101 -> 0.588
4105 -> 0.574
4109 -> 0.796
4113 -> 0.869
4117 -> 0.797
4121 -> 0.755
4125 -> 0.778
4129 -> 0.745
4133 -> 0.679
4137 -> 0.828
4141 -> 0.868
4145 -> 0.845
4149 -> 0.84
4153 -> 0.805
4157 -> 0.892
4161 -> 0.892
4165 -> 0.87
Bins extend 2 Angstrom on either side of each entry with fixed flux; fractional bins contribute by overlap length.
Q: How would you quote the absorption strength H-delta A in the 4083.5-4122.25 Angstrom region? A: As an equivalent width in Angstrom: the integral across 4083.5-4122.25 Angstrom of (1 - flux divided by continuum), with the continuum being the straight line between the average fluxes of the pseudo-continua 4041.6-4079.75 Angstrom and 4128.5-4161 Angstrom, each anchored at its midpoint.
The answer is 3.2 Angstrom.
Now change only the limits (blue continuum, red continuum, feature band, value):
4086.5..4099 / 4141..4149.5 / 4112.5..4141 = 1.30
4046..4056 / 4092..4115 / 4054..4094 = -1.80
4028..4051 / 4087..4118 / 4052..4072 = -0.53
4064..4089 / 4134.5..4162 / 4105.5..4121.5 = 0.71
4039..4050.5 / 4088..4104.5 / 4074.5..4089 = -1.09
